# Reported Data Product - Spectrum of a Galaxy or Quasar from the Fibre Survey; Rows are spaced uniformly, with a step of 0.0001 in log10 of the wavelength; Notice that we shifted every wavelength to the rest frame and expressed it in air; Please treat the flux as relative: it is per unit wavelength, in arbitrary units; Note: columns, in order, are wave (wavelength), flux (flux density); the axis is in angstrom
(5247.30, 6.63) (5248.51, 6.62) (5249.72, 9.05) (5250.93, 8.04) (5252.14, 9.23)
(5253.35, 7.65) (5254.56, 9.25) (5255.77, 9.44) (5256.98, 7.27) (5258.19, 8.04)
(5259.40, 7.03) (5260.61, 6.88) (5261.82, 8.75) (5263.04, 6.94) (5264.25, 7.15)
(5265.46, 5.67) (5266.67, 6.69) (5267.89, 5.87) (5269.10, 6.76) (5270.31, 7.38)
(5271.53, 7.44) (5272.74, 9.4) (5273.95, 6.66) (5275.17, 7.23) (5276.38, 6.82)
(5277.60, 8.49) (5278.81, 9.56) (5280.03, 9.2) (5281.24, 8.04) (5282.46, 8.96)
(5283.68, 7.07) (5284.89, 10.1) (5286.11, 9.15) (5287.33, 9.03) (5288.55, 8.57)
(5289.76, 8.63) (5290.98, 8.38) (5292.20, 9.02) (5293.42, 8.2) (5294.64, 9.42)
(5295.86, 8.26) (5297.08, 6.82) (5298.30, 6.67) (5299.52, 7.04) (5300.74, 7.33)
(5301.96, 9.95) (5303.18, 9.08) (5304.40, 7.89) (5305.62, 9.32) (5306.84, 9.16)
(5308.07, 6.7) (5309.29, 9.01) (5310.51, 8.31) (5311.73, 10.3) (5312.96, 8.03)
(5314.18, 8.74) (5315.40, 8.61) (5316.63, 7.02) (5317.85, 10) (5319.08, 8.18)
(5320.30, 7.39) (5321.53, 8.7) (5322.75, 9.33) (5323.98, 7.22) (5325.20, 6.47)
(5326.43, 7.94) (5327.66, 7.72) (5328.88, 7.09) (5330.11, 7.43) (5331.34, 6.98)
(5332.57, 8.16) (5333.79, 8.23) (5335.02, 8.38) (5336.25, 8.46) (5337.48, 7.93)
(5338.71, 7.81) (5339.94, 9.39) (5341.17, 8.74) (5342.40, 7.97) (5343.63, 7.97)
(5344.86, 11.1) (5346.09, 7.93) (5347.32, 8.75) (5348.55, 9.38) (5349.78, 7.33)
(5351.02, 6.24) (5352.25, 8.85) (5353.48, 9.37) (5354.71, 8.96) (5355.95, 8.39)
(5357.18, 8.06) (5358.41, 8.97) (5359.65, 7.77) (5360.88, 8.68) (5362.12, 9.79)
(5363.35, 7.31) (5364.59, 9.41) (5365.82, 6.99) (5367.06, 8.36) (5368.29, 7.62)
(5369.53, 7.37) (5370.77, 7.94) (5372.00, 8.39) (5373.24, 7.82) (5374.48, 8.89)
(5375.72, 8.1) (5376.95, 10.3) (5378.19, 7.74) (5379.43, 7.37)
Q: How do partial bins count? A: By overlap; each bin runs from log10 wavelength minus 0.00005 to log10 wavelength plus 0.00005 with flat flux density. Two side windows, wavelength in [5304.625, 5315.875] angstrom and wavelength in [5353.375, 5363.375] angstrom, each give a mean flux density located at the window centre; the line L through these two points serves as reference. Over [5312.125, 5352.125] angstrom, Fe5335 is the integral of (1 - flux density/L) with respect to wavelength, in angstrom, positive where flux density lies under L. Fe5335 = 2.2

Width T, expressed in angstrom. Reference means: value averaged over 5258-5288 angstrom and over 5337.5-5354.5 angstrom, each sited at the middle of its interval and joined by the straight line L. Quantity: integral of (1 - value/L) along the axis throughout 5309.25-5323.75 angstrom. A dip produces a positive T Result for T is -0.7 angstrom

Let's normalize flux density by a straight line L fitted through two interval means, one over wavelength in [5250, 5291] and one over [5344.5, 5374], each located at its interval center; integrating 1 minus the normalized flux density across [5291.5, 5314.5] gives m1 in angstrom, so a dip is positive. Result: -0.8 angstrom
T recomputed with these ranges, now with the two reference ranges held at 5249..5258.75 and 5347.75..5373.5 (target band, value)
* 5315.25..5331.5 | 0.9 angstrom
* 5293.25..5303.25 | 0.4 angstrom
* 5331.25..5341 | 0.0 angstrom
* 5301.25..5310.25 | -0.4 angstrom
